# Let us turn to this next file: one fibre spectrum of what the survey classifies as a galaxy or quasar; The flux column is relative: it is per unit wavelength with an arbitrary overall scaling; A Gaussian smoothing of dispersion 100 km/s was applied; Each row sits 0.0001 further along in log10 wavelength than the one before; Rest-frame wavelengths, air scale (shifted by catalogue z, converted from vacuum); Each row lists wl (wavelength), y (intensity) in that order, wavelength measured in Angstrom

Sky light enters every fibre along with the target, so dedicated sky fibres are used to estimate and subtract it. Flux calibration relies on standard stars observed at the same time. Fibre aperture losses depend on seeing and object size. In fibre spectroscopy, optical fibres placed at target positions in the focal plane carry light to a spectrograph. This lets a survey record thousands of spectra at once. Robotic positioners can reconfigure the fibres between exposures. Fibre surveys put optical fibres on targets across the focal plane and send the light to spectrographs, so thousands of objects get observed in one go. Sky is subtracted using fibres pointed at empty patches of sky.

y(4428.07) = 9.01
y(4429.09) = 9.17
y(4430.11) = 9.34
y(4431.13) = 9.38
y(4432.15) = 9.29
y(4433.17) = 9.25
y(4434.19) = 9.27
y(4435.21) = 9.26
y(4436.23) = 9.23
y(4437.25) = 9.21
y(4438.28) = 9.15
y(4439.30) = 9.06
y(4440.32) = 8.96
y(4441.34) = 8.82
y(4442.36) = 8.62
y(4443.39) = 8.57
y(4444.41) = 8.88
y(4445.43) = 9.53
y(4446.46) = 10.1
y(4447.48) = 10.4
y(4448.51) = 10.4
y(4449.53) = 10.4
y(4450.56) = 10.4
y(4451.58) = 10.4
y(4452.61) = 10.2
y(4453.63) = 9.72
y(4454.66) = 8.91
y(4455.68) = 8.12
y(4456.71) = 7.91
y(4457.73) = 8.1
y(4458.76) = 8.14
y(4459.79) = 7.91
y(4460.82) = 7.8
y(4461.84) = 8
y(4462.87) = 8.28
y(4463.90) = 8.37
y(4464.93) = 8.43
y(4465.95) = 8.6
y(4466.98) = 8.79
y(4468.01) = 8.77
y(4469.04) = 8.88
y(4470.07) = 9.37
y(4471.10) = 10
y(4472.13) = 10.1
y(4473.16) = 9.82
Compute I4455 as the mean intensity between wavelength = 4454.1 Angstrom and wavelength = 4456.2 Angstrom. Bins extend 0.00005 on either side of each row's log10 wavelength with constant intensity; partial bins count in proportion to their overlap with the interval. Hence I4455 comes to 8.53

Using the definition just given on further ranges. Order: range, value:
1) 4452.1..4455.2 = 9.61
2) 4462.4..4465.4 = 8.35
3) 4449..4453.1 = 10.3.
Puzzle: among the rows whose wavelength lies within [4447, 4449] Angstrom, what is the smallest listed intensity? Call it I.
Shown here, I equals 10.4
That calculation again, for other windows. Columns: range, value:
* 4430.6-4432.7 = 9.29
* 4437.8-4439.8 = 9.06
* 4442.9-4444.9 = 8.57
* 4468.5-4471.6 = 8.88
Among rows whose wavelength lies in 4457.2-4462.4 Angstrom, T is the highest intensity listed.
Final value 8.14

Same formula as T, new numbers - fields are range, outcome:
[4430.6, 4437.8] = 9.38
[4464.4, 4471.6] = 10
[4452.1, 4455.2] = 10.2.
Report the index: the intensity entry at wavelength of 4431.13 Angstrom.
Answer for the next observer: 9.38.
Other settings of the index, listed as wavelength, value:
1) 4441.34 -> 8.82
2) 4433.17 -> 9.25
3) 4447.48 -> 10.4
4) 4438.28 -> 9.15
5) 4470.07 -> 9.37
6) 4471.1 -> 10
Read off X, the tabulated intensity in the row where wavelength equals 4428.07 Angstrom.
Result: 9.01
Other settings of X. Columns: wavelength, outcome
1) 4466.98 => 8.79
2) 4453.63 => 9.72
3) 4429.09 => 9.17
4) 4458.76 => 8.14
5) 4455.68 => 8.12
